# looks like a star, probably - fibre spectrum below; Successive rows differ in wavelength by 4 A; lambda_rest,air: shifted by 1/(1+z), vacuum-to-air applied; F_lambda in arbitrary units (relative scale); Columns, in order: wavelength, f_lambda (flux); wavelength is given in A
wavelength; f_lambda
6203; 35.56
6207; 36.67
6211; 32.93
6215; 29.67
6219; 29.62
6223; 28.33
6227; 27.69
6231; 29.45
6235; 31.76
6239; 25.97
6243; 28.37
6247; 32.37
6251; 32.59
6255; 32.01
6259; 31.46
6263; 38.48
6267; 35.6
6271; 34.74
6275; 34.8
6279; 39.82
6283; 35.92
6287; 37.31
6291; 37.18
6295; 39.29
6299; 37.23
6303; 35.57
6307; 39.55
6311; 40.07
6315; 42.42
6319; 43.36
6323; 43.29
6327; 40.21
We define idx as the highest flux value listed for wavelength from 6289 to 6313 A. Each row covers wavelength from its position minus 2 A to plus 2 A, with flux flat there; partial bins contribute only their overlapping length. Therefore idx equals 40.07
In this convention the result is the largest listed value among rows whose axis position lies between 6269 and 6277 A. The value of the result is 34.8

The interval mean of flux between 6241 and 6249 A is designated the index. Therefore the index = 30.4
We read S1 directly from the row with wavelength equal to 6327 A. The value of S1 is 40.21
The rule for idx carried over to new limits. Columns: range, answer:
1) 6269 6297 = 39.82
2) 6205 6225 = 36.67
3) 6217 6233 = 29.62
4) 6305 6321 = 43.36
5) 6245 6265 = 38.48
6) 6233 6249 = 32.37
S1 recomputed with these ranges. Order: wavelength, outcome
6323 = 43.29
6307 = 39.55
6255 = 32.01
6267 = 35.6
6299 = 37.23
